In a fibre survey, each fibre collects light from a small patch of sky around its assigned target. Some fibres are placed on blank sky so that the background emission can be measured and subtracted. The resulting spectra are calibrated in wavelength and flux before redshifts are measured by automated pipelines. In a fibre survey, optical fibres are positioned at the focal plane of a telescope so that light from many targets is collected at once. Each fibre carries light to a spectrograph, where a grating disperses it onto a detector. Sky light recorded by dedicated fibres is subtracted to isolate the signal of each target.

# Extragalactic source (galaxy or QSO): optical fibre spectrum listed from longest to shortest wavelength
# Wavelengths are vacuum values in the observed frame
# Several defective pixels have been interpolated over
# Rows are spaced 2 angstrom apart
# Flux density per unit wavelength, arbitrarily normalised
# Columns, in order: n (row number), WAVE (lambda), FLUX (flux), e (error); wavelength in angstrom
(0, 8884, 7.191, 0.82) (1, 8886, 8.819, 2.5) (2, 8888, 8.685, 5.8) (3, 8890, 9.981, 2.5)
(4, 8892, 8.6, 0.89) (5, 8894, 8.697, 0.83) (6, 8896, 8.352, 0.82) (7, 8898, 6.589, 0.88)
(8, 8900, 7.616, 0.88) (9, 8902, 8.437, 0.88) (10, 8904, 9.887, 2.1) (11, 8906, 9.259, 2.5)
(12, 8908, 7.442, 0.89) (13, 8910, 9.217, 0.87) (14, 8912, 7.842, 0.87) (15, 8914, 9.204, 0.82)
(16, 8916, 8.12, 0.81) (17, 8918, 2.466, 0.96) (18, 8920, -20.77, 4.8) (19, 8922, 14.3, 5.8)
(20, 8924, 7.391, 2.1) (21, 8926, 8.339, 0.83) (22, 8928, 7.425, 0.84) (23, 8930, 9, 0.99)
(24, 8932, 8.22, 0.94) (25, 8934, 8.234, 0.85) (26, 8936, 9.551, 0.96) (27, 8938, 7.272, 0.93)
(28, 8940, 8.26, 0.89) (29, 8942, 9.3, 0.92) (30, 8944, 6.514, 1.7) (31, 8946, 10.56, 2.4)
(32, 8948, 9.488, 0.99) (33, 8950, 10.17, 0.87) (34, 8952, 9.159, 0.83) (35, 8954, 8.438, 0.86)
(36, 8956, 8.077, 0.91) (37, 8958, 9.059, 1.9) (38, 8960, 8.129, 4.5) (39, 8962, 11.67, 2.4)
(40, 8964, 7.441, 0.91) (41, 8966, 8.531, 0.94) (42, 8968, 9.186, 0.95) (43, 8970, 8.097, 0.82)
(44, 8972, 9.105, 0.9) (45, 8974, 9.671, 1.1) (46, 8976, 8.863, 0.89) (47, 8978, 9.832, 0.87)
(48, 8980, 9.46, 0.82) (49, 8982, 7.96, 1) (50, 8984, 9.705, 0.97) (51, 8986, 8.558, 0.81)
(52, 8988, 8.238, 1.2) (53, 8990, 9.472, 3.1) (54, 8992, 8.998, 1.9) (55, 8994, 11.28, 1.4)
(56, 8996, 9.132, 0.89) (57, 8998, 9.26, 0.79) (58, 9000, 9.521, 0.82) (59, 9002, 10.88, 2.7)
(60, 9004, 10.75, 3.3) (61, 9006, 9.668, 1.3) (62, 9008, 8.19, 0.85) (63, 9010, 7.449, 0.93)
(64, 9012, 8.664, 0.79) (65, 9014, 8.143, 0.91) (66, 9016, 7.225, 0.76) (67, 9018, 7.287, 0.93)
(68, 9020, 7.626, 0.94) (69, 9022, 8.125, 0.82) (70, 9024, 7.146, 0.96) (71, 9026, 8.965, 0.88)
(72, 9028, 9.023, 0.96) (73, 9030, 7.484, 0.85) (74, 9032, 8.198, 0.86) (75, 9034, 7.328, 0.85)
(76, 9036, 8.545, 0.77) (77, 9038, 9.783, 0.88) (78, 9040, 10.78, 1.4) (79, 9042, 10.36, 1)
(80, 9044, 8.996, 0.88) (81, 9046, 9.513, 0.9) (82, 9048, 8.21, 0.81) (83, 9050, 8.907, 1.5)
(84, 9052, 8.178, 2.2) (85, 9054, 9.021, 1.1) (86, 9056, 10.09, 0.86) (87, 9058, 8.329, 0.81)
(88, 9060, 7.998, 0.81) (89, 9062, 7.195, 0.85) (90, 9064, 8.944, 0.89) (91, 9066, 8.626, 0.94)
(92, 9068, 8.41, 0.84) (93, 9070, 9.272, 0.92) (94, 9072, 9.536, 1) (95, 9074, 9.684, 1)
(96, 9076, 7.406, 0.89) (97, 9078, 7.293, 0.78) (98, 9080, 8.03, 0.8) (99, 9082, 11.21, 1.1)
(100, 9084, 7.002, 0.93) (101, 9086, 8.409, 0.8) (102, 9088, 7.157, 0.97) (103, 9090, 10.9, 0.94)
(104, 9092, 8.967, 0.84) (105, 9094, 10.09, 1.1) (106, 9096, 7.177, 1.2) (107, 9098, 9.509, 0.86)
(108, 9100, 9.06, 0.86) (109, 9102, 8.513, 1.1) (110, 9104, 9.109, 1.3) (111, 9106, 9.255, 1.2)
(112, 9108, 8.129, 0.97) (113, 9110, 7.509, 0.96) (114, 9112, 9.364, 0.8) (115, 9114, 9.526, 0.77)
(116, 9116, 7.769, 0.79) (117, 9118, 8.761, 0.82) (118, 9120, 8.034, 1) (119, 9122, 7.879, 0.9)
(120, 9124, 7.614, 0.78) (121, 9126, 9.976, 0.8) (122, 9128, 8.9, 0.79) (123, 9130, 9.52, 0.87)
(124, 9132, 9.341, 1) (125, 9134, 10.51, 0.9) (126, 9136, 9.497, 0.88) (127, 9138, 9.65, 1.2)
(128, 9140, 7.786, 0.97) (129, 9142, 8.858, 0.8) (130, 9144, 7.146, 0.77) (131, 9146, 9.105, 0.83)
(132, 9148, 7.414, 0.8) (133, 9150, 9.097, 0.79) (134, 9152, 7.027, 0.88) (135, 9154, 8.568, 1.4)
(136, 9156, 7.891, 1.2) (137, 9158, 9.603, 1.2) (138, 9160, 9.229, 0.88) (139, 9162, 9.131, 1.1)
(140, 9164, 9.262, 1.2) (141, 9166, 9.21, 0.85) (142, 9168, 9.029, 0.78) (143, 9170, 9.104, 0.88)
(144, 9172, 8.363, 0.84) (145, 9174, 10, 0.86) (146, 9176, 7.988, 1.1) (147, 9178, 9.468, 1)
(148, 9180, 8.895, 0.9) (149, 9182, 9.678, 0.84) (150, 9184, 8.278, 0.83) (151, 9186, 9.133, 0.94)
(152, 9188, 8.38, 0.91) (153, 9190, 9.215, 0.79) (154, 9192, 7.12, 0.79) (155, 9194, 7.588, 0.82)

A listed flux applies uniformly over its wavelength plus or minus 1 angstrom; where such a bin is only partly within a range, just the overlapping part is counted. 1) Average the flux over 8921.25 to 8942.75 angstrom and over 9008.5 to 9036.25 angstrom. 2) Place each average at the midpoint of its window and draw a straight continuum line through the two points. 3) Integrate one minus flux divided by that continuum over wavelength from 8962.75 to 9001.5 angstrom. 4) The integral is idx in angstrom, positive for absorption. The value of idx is -3.77 angstrom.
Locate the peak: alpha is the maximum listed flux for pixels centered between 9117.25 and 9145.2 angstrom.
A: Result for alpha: 10.51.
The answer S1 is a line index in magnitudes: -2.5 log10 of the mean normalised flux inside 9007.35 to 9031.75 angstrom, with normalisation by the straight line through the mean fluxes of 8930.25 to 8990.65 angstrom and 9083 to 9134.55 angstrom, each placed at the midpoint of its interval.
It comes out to 0.11 mag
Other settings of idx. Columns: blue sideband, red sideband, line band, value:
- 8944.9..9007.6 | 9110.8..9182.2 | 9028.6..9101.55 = 2.3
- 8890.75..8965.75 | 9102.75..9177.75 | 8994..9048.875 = -3.9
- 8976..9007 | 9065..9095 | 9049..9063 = 0.7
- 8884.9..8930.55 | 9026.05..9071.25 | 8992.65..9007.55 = -3.2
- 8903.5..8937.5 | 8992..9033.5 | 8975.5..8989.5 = -1.6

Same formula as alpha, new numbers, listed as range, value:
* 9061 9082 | 11.21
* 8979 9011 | 11.28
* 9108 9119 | 9.526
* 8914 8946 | 14.3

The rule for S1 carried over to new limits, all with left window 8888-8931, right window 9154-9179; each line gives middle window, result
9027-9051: -0.114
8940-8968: -0.207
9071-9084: -0.049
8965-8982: -0.195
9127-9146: -0.031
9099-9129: -0.003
